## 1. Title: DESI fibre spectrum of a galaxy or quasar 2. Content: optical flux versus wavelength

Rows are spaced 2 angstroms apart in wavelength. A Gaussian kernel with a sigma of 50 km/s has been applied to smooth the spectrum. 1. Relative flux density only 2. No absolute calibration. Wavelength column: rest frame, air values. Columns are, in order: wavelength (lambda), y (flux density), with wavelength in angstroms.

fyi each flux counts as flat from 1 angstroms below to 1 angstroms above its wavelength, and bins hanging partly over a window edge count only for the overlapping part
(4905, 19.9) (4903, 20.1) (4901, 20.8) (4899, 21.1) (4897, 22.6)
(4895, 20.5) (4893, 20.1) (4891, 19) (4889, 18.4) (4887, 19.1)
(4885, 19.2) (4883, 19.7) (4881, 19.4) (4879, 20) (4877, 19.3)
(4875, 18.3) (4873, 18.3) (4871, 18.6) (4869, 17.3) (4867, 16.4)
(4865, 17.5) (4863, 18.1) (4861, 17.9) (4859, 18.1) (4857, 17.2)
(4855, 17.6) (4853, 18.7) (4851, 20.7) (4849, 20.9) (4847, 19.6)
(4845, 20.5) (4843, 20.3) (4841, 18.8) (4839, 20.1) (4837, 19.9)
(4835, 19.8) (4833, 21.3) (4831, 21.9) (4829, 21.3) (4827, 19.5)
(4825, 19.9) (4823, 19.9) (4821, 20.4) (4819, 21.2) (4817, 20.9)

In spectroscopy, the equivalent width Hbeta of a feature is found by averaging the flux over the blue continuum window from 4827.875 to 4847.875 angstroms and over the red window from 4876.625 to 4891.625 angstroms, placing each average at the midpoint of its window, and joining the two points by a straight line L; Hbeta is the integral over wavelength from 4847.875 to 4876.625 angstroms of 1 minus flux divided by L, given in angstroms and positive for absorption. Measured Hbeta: 2.2 angstroms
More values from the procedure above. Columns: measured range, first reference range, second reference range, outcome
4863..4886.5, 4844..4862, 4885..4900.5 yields 1.3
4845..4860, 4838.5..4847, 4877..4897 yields 0.6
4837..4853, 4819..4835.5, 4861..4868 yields -0.8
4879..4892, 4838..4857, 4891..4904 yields 0.8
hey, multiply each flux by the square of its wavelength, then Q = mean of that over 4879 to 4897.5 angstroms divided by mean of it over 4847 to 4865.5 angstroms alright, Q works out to 1.1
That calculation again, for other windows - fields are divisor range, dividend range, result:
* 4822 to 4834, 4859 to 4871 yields 0.87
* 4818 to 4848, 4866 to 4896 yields 0.95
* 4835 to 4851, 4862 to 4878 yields 0.91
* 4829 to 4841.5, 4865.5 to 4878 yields 0.89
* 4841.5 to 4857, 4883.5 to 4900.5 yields 1.04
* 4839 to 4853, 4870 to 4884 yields 0.97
